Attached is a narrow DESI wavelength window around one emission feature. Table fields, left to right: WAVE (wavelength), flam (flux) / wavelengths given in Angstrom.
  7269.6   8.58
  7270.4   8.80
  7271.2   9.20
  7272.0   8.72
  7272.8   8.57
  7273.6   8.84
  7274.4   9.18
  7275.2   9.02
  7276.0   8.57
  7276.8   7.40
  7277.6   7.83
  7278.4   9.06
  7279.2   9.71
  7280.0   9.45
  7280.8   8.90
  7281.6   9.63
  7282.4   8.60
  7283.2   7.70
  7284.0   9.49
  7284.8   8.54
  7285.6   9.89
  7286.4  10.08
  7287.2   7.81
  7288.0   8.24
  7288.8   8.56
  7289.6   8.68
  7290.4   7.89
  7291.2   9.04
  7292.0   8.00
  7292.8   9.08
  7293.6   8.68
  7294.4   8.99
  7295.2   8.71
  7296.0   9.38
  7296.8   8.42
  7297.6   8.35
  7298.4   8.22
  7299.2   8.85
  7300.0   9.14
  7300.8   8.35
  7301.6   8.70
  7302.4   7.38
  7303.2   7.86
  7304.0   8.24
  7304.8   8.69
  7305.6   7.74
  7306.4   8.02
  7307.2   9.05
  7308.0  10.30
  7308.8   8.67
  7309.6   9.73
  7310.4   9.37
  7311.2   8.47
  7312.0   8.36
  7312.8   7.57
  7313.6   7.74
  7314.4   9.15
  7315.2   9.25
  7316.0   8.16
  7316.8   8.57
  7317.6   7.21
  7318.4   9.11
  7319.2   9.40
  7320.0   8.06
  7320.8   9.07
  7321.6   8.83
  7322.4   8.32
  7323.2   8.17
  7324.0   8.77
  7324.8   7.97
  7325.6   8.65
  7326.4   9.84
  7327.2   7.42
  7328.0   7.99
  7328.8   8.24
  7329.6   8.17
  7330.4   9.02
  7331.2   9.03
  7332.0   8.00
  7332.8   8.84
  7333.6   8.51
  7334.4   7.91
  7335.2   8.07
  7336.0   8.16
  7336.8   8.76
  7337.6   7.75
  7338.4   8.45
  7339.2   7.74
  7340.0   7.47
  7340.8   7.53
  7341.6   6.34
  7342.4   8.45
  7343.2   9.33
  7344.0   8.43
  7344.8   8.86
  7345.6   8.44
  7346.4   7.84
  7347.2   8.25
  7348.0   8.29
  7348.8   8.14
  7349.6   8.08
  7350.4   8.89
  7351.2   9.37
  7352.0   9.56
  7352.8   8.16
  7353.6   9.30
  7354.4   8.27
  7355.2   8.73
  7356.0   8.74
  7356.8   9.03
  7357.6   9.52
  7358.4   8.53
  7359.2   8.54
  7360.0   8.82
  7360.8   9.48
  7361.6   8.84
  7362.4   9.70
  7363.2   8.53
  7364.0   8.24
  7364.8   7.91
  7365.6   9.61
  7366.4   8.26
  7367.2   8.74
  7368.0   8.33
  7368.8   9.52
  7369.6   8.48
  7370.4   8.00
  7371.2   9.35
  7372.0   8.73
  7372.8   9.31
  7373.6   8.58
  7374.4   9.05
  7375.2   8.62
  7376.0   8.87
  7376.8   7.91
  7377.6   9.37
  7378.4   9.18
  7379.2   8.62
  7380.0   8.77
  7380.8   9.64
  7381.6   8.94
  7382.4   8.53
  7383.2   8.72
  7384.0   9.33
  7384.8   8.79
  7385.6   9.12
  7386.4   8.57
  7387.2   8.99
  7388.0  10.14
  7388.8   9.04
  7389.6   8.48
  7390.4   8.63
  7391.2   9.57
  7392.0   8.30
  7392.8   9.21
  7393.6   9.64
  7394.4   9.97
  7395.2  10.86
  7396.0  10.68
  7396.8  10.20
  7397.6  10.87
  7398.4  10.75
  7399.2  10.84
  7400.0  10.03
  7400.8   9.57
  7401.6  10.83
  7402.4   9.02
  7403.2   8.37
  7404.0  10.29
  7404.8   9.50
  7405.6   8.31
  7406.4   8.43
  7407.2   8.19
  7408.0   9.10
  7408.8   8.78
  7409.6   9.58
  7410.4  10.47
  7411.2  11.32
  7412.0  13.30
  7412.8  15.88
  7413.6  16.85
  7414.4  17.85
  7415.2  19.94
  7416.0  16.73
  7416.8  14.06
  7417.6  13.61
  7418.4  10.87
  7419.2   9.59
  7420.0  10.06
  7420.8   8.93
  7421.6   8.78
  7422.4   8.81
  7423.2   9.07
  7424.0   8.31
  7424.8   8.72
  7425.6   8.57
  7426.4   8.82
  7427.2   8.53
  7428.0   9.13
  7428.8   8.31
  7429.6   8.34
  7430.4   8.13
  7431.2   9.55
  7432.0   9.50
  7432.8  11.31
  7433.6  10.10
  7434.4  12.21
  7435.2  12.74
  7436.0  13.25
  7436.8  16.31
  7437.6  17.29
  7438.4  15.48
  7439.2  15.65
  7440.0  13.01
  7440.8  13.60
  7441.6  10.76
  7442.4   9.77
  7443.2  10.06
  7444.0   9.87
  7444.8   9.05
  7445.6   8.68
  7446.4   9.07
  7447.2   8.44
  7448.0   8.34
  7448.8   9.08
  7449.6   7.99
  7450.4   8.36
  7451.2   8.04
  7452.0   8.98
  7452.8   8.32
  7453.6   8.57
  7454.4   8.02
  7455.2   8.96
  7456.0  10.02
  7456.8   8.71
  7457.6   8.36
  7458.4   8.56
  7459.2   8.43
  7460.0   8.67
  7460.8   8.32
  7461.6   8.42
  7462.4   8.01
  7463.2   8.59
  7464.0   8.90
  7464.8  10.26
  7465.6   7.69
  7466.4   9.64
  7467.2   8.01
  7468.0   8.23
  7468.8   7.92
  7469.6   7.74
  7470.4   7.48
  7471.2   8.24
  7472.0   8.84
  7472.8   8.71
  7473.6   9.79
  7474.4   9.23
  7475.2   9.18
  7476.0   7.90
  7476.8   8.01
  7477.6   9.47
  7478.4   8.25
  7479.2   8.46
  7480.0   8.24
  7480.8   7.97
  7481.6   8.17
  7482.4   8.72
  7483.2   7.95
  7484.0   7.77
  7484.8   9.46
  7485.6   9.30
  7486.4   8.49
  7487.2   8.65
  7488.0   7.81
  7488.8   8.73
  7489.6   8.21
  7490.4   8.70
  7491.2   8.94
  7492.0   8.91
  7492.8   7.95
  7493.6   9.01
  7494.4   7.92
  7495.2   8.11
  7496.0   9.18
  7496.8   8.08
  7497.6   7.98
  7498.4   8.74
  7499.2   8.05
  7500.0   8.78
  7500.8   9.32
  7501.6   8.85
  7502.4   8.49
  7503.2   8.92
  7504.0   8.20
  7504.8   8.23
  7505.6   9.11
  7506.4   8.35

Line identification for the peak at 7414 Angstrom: H-alpha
